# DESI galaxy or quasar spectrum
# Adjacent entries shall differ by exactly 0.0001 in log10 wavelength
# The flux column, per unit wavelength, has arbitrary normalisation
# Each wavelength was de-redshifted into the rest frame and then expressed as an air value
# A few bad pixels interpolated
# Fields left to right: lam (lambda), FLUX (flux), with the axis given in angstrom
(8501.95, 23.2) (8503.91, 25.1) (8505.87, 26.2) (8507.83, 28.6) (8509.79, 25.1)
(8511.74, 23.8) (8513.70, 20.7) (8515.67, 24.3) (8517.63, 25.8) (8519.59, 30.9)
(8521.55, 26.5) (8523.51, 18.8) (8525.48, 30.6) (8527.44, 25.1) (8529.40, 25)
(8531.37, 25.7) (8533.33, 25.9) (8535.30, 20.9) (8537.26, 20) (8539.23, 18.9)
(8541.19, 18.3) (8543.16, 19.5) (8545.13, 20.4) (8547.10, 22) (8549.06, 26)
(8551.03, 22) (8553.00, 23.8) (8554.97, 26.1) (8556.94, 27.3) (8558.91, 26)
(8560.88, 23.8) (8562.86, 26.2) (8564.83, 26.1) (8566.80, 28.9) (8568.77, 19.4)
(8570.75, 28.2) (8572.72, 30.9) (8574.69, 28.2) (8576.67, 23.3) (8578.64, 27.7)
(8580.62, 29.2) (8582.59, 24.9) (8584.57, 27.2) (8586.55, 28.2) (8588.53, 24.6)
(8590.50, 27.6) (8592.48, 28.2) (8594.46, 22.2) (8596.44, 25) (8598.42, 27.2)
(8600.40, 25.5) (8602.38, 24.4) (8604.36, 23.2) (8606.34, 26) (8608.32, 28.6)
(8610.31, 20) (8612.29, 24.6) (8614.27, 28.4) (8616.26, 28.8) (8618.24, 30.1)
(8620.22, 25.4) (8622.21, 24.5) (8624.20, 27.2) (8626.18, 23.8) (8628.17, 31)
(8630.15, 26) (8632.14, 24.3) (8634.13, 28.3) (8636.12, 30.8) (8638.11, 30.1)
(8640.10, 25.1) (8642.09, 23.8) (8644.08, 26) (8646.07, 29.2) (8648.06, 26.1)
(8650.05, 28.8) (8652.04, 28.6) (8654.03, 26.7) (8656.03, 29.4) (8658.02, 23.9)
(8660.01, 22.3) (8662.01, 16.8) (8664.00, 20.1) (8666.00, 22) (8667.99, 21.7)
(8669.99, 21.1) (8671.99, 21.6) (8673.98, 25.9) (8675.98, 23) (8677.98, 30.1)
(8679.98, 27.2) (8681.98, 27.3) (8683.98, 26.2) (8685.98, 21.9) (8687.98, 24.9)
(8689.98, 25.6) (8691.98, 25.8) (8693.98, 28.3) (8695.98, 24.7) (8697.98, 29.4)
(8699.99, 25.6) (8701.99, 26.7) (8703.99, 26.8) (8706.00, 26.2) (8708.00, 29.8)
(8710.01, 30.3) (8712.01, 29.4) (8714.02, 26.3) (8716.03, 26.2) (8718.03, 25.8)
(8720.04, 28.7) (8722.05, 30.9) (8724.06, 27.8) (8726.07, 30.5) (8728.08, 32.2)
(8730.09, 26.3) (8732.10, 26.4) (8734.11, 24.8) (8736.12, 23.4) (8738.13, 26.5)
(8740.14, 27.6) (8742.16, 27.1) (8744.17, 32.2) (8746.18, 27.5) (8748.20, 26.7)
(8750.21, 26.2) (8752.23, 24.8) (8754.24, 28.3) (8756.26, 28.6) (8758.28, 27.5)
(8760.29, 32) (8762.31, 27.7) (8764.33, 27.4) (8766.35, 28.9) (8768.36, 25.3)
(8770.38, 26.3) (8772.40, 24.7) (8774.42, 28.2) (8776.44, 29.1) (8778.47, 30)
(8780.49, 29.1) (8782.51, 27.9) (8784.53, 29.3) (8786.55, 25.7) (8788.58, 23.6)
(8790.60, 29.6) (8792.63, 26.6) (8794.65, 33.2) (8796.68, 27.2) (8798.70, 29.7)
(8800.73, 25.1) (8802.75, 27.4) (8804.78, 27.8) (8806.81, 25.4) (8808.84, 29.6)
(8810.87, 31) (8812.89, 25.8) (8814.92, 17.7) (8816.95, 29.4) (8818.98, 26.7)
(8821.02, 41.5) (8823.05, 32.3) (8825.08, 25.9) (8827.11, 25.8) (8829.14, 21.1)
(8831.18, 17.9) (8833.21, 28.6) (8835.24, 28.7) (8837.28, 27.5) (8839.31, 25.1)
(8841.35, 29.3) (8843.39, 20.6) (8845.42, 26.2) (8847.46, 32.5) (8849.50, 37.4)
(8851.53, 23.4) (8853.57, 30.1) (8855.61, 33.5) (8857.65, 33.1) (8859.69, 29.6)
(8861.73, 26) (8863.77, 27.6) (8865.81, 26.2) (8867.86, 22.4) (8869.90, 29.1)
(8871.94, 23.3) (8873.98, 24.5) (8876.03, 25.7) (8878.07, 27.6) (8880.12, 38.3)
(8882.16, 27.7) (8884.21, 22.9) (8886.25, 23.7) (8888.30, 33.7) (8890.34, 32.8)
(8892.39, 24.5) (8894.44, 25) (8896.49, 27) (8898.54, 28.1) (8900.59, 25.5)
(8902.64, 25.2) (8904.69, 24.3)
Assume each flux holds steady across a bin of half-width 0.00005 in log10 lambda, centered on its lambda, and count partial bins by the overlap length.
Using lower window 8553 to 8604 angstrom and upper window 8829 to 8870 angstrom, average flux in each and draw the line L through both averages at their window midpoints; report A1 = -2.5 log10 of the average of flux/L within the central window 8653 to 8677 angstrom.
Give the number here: 0.16 mag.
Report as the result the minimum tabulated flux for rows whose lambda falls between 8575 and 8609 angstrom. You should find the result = 22.2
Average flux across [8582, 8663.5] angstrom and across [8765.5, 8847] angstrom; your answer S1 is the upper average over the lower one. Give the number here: 1.0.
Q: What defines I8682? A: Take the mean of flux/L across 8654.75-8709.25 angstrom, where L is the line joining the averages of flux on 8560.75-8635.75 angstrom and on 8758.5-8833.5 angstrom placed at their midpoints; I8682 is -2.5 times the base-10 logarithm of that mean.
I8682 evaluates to 0.077 mag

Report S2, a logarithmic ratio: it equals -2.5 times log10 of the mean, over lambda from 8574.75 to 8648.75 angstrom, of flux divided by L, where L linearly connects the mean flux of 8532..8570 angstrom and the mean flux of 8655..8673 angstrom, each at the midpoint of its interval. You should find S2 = -0.17 mag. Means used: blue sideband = 23.3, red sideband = 22.1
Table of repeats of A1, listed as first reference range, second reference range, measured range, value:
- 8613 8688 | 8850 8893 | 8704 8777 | -0.04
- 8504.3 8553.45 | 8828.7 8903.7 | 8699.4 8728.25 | -0.10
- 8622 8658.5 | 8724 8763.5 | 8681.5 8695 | 0.07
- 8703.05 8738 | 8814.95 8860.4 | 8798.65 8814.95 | 0.04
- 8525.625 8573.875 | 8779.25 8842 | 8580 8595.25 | -0.08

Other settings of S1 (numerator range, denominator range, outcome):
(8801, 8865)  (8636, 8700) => 1.10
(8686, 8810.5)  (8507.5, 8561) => 1.15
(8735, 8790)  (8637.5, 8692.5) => 1.10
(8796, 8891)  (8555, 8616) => 1.06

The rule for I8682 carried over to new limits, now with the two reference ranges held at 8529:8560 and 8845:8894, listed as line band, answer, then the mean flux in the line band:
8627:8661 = -0.103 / 27.1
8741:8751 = -0.066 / 28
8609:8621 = -0.093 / 26.3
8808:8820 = 0.032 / 26.7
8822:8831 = 0.086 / 25.6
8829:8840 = 0.111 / 25.1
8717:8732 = -0.110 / 28.7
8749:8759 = -0.024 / 27.1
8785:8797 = -0.026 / 27.7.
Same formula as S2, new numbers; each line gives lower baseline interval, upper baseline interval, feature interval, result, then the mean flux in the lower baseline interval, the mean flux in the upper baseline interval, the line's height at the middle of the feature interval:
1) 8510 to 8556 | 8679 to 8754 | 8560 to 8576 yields -0.093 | 23.6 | 27.1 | 24.2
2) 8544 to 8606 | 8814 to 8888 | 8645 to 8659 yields -0.056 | 25.6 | 27.5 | 26.1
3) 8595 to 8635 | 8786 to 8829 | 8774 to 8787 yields -0.039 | 26.1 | 27.8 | 27.6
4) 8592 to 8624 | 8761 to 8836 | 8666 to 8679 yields 0.112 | 25.7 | 27.5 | 26.3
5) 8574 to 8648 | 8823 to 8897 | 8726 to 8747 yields -0.025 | 26.4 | 27.4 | 26.9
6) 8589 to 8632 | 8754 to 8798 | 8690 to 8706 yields 0.017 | 26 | 28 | 27.1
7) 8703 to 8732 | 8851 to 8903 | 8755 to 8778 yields 0.010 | 28.3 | 27.6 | 28.1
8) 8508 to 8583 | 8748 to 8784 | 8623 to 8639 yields -0.071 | 24.7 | 27.8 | 25.9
